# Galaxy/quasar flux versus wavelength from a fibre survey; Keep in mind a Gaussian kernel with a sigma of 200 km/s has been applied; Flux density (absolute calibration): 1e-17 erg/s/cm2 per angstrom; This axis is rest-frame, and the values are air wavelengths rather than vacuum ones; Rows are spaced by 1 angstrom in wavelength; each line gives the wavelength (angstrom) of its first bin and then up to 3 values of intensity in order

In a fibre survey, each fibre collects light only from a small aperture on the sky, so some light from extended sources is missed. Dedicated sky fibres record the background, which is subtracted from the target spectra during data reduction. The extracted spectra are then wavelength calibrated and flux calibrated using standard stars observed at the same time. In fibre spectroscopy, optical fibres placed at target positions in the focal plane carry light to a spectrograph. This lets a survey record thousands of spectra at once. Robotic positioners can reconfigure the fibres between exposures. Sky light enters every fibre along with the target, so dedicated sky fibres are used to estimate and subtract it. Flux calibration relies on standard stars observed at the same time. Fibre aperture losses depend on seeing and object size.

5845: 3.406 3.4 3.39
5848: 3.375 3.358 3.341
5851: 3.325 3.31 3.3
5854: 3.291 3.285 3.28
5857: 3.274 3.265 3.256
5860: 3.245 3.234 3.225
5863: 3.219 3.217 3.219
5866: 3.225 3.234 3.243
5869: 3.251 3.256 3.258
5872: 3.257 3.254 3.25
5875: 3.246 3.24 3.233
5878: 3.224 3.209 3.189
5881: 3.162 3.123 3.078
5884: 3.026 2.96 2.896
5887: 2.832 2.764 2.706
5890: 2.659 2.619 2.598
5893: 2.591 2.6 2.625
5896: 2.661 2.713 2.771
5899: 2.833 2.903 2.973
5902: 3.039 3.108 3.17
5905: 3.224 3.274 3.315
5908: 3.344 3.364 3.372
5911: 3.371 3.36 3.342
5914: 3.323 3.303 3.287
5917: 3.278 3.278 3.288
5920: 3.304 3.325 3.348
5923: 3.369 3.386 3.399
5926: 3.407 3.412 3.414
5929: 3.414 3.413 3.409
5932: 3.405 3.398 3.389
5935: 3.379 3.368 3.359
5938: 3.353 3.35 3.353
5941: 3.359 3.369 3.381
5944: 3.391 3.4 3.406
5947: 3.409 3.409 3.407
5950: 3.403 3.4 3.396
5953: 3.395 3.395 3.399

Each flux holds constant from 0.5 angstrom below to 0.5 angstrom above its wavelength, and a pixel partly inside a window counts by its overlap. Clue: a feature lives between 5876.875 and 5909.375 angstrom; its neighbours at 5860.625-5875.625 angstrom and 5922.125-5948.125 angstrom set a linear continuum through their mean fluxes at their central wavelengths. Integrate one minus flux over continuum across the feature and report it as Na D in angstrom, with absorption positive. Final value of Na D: 3.3 angstrom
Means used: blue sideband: 3.24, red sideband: 3.39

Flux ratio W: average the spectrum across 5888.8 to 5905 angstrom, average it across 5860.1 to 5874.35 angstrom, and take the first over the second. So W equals 0.9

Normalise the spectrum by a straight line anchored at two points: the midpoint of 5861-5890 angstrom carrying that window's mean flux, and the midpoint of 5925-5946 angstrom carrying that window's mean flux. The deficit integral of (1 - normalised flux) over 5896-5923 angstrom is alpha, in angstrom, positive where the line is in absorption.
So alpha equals 0.7 angstrom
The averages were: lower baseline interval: 3.14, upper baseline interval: 3.39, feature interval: 3.19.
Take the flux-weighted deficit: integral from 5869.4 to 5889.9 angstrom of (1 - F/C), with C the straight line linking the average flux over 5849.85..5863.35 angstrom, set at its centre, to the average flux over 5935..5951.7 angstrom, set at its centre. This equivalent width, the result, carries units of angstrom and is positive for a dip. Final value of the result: 1.3 angstrom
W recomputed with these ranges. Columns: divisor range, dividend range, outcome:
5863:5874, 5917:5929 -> 1.04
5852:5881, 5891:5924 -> 0.96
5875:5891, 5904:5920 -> 1.10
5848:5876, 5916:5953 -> 1.03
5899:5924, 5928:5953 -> 1.04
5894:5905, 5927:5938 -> 1.18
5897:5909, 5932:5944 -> 1.09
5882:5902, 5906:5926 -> 1.19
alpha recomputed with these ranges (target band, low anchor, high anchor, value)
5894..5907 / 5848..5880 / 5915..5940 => 1.48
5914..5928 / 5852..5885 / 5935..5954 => -0.02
